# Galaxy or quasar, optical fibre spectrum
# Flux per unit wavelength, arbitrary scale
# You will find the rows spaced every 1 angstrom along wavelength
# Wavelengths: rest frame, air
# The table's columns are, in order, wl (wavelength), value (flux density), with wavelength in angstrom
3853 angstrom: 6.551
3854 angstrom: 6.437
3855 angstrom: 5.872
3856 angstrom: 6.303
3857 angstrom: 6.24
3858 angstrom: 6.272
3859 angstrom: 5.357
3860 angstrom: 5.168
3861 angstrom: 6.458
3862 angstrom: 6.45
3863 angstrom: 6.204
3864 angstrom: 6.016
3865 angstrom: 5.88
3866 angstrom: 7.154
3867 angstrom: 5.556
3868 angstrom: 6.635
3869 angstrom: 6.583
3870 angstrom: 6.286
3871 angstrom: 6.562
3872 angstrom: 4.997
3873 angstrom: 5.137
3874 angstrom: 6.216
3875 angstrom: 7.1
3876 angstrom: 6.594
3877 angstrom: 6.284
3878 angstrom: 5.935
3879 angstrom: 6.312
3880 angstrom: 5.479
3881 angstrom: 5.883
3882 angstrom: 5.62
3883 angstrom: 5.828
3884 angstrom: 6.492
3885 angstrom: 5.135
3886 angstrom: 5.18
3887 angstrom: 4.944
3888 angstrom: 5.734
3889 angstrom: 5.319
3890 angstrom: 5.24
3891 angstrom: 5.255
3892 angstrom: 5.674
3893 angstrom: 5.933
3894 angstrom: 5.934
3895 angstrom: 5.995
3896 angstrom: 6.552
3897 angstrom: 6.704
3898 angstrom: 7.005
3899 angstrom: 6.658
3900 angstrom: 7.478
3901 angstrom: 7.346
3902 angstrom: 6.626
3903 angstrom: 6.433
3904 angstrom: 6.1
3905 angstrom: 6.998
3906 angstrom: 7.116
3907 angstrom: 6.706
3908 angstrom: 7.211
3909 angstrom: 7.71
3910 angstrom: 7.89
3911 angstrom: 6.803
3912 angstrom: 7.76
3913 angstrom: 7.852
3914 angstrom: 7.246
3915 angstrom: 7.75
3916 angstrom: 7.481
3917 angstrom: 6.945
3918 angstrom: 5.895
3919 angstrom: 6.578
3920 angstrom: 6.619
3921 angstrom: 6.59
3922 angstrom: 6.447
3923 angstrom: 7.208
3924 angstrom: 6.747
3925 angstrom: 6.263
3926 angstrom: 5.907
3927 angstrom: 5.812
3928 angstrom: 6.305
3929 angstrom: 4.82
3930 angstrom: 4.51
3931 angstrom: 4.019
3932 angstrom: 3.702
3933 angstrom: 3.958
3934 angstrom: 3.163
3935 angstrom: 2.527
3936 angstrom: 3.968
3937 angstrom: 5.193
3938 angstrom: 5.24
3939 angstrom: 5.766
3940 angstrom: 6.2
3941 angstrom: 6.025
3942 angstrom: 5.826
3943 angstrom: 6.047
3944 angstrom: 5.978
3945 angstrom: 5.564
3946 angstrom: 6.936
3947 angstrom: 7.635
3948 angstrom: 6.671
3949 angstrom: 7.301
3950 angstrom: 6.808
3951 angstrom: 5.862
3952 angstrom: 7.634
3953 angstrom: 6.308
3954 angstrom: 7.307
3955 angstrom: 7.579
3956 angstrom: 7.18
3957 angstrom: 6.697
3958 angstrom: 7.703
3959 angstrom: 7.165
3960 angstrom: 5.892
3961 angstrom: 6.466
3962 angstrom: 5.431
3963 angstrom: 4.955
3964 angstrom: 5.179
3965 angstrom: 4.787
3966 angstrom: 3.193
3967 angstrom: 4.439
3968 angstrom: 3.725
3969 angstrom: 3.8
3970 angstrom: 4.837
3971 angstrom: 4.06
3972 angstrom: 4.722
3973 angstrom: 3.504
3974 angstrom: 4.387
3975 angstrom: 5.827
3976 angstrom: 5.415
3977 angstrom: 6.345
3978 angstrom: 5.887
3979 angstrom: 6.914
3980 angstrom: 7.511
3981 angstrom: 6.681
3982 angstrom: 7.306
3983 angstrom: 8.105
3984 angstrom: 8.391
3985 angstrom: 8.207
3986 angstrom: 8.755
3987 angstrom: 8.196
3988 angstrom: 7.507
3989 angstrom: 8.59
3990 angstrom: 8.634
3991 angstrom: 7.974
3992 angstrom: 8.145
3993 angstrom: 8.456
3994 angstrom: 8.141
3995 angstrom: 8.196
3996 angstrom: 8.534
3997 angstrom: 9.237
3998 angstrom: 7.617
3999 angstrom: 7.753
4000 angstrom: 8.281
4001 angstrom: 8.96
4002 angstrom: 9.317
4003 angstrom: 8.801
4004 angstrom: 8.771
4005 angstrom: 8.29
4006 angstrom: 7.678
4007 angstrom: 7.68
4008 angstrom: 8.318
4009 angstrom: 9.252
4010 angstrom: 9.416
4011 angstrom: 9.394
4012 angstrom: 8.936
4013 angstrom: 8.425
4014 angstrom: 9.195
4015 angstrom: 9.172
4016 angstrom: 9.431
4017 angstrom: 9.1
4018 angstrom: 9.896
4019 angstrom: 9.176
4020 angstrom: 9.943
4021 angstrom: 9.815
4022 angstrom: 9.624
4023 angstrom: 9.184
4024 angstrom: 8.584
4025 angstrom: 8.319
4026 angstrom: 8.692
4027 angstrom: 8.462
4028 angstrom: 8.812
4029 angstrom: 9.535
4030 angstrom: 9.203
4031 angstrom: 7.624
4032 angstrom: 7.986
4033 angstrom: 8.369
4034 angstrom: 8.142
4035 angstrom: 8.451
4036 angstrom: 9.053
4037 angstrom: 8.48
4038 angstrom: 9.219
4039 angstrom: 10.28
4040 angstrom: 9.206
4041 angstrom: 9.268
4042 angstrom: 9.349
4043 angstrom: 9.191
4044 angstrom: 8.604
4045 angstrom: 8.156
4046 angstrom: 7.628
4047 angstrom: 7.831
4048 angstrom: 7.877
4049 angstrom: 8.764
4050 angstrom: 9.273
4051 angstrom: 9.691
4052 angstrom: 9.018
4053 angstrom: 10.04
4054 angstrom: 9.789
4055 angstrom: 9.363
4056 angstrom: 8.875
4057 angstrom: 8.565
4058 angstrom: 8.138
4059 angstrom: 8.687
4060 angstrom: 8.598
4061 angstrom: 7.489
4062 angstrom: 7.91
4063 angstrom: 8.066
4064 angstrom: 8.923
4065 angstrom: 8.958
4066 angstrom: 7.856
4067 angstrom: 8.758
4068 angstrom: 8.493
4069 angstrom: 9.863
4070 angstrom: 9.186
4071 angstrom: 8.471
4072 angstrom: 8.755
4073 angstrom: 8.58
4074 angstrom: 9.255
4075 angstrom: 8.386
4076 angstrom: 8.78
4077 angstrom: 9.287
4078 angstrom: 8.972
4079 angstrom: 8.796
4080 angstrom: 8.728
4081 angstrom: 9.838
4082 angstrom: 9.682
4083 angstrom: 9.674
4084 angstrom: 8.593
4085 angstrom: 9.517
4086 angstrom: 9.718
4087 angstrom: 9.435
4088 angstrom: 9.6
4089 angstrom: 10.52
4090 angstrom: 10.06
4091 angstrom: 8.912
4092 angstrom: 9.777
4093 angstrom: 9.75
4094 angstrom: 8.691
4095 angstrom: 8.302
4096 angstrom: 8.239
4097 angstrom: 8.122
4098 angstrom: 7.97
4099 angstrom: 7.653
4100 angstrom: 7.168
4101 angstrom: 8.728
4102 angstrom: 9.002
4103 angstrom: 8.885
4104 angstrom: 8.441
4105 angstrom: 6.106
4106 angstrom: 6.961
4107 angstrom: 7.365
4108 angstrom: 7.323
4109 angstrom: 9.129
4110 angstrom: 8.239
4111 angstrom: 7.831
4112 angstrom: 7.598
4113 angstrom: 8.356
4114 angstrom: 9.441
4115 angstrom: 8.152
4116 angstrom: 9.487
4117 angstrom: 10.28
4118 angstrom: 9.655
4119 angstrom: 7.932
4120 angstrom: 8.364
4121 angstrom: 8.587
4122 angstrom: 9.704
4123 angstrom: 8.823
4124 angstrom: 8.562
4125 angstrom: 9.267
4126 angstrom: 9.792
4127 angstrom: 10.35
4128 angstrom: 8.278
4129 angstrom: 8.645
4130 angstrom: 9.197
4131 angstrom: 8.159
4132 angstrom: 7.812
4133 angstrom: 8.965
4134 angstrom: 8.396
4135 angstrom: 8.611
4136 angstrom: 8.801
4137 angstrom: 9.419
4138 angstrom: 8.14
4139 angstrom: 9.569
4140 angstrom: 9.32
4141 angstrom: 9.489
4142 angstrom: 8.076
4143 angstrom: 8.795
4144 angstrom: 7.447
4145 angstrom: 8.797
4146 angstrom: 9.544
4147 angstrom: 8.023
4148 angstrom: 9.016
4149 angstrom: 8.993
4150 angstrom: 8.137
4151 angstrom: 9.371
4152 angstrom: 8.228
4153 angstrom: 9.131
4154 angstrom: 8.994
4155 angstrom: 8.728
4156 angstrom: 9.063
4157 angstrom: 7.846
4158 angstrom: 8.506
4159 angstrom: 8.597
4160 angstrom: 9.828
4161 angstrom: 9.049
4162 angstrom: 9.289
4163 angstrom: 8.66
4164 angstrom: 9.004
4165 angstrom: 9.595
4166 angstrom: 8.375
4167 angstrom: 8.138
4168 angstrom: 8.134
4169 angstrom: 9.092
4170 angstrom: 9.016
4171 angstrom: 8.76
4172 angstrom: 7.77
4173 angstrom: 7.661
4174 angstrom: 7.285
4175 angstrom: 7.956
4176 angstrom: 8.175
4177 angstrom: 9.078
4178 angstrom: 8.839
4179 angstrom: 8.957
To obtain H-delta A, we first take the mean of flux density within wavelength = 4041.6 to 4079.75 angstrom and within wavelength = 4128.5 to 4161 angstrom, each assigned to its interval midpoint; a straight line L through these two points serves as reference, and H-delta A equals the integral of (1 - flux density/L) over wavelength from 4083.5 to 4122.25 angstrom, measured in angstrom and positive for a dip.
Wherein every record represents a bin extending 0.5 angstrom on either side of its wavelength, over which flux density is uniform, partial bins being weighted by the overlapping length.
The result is 0.4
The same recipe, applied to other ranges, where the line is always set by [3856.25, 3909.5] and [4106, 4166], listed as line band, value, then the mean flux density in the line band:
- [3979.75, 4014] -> -4.7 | 8.36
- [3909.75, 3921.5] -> -1.1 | 7.1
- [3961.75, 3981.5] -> 5.6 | 5.08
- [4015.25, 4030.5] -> -3.2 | 9.18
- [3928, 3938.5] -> 3.9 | 4.21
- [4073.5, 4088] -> -1.8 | 9.2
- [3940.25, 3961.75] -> 0.6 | 6.67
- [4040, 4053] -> -1.6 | 8.79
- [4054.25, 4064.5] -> -0.7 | 8.49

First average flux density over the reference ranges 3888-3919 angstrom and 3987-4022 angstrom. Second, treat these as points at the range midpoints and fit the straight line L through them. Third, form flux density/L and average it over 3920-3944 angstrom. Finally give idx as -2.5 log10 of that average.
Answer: 0.33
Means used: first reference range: 6.7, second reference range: 8.71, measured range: 5.36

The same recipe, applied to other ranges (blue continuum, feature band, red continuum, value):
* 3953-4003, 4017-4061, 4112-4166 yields -0.17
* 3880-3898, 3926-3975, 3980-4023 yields 0.31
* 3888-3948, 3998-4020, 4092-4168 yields -0.22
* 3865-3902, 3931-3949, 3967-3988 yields 0.15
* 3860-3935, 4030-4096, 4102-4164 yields -0.12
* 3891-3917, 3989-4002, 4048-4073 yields -0.05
